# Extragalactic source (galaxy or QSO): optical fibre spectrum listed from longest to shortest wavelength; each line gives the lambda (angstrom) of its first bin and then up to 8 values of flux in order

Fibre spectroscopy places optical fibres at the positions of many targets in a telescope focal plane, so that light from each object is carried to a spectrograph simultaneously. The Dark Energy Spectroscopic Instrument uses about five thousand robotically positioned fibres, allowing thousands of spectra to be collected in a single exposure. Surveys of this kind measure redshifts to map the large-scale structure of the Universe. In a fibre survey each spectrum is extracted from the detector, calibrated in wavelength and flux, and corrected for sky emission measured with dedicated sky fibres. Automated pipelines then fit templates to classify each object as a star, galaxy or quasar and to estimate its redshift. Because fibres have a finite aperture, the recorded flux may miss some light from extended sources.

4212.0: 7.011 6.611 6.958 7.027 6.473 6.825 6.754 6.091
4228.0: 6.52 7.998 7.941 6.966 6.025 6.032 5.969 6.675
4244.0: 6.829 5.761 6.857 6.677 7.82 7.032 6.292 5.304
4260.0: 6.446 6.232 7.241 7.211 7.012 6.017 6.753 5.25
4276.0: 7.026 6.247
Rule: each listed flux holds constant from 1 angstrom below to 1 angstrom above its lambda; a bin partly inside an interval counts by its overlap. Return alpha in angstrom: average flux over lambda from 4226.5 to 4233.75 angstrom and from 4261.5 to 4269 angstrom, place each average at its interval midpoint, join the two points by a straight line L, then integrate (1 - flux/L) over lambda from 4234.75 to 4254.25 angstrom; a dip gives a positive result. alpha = 1.7 angstrom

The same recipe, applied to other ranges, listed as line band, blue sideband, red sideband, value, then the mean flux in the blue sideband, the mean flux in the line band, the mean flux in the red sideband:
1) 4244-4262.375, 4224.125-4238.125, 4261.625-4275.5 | 0.4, 6.84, 6.52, 6.56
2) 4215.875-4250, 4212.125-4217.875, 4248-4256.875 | 1.1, 6.86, 6.68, 6.95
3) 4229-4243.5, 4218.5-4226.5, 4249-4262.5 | -0.5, 6.59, 6.8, 6.55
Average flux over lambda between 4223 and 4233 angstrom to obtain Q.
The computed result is 7.06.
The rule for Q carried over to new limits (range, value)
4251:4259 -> 6.61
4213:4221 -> 6.77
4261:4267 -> 6.89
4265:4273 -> 6.75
